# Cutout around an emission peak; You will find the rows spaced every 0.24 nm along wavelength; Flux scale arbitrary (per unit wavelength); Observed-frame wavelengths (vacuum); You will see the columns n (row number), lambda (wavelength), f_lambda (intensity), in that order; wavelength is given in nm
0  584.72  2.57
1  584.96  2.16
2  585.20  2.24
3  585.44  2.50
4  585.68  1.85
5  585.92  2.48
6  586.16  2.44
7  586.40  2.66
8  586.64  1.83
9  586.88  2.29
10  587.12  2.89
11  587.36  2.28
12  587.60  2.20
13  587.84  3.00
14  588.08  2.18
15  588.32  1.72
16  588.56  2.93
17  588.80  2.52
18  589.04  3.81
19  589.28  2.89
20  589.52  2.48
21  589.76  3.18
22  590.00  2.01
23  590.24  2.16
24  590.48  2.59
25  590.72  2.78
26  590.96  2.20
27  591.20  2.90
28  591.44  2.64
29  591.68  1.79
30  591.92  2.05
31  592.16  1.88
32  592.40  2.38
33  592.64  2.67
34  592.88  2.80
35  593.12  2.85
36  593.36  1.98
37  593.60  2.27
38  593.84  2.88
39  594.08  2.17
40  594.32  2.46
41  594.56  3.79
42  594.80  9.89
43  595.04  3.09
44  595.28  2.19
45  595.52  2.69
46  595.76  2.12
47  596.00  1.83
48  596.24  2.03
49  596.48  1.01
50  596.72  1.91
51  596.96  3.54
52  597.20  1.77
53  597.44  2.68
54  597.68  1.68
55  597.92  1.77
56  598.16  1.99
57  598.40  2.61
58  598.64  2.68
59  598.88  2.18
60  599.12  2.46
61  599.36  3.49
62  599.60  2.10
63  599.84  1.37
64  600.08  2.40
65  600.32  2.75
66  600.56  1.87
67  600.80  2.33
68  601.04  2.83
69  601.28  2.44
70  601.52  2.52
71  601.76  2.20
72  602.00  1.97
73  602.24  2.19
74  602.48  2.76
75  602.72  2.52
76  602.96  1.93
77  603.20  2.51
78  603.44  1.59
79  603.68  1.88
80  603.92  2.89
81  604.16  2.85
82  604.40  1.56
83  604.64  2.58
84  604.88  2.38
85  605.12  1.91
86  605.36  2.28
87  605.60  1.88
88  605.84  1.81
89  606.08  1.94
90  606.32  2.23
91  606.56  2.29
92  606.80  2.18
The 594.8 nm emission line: [O III]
